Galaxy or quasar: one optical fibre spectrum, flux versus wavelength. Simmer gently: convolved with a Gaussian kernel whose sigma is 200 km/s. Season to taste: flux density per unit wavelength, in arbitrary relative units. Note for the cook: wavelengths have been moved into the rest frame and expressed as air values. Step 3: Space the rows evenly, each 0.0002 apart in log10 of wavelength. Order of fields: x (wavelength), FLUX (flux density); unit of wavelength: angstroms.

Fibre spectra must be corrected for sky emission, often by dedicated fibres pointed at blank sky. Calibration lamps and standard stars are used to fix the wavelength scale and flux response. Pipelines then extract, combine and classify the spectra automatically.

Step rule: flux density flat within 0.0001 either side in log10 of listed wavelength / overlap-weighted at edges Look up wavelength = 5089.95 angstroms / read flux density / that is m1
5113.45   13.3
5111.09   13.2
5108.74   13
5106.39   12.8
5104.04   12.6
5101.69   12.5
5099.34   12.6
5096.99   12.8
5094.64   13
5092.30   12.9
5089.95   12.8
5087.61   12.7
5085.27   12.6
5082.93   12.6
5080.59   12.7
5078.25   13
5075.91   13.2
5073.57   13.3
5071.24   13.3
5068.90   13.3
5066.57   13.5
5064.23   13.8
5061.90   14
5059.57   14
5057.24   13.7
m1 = 12.8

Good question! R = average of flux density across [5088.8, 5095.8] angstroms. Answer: 12.9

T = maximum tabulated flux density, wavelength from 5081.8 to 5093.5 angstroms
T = 12.9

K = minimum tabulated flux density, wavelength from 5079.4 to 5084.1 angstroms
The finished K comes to 12.6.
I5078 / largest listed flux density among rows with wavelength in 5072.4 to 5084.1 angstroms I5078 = 13.3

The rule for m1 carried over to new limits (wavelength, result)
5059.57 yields 14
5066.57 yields 13.5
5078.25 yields 13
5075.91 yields 13.2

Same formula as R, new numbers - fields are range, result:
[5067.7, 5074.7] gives 13.3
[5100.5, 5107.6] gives 12.6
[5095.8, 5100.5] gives 12.7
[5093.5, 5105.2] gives 12.7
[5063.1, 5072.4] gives 13.5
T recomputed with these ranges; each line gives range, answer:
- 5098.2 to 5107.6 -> 12.8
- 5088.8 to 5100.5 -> 13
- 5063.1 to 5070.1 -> 13.8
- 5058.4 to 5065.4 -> 14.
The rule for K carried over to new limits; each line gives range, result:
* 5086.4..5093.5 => 12.7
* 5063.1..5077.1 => 13.2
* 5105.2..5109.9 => 12.8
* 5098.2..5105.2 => 12.5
